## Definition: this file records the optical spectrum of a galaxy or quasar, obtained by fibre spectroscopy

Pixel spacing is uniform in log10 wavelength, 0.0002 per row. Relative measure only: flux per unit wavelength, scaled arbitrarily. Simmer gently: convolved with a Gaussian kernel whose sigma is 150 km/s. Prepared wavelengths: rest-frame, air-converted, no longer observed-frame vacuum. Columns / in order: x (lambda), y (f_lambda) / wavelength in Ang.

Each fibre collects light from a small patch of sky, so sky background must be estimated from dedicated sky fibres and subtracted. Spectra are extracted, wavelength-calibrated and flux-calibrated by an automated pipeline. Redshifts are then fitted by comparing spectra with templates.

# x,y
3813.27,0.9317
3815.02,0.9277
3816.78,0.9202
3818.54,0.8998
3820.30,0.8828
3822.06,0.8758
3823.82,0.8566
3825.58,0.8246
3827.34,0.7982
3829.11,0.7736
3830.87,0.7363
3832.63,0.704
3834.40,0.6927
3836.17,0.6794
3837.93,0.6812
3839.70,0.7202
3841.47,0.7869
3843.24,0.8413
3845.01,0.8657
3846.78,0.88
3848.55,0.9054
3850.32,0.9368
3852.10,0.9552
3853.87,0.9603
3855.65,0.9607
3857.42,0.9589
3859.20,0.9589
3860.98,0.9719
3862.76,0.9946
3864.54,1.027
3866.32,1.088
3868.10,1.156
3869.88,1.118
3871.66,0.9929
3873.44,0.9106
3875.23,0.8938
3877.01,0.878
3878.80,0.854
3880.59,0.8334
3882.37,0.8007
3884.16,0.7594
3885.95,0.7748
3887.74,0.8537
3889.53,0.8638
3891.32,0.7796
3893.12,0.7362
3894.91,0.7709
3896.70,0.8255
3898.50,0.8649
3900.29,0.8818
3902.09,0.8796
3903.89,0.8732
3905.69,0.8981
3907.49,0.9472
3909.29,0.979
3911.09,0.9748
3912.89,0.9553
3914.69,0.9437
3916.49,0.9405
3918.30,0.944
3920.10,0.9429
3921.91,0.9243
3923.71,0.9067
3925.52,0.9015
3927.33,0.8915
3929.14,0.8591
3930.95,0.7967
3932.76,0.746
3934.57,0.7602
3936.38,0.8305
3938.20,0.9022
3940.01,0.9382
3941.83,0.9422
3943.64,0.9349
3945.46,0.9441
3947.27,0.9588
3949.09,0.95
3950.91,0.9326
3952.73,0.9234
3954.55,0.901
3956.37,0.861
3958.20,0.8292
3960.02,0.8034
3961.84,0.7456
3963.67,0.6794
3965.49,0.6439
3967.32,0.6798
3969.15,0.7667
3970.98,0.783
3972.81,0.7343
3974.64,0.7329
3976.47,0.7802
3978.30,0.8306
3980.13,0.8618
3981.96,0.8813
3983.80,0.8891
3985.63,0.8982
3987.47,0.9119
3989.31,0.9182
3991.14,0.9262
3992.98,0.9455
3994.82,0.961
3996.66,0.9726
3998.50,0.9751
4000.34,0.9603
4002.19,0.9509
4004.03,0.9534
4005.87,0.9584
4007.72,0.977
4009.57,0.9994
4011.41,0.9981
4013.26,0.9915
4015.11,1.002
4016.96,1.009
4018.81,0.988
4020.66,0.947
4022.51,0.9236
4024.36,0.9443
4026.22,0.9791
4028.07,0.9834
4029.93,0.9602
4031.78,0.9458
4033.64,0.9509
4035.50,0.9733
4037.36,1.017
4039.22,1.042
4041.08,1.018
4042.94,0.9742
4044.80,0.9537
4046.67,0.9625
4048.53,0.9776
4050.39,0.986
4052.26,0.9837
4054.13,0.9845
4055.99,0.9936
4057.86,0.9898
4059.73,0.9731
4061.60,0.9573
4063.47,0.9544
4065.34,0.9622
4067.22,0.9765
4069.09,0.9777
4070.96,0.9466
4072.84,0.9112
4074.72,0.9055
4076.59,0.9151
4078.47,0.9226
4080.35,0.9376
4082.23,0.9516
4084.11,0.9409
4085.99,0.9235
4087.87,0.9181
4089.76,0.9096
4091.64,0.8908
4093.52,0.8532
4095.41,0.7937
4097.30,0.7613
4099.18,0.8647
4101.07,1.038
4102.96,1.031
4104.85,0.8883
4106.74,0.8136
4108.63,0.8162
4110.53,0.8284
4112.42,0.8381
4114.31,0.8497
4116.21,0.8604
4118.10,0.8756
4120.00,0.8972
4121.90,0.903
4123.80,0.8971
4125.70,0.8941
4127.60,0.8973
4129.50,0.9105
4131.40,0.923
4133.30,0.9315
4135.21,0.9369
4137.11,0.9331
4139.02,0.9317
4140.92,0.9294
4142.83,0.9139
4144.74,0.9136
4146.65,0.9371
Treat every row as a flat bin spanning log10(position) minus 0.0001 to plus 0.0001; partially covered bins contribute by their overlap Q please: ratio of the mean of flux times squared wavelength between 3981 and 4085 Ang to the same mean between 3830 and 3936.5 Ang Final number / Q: 1.2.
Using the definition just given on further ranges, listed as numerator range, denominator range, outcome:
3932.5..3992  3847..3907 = 0.97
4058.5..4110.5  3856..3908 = 1.12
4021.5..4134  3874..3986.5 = 1.17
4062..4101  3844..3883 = 1.07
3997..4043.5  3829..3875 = 1.19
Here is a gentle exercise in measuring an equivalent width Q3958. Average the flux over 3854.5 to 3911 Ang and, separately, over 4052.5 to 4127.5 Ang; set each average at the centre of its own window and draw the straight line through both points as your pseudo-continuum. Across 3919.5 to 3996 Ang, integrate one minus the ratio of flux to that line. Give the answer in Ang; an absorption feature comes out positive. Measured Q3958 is 4.4 Ang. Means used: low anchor 0.907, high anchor 0.912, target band 0.856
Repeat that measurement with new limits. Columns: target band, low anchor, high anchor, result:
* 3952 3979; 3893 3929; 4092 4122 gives 3.5 Ang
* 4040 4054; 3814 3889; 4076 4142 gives -1.4 Ang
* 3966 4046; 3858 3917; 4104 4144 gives -2.4 Ang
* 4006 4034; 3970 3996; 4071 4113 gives -3.2 Ang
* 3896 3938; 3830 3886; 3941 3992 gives -1.3 Ang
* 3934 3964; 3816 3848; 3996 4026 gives 1.1 Ang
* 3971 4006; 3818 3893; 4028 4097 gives 1.1 Ang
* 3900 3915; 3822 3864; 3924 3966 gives -1.3 Ang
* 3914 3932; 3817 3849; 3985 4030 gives -0.4 Ang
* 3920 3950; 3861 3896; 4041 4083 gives 1.0 Ang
